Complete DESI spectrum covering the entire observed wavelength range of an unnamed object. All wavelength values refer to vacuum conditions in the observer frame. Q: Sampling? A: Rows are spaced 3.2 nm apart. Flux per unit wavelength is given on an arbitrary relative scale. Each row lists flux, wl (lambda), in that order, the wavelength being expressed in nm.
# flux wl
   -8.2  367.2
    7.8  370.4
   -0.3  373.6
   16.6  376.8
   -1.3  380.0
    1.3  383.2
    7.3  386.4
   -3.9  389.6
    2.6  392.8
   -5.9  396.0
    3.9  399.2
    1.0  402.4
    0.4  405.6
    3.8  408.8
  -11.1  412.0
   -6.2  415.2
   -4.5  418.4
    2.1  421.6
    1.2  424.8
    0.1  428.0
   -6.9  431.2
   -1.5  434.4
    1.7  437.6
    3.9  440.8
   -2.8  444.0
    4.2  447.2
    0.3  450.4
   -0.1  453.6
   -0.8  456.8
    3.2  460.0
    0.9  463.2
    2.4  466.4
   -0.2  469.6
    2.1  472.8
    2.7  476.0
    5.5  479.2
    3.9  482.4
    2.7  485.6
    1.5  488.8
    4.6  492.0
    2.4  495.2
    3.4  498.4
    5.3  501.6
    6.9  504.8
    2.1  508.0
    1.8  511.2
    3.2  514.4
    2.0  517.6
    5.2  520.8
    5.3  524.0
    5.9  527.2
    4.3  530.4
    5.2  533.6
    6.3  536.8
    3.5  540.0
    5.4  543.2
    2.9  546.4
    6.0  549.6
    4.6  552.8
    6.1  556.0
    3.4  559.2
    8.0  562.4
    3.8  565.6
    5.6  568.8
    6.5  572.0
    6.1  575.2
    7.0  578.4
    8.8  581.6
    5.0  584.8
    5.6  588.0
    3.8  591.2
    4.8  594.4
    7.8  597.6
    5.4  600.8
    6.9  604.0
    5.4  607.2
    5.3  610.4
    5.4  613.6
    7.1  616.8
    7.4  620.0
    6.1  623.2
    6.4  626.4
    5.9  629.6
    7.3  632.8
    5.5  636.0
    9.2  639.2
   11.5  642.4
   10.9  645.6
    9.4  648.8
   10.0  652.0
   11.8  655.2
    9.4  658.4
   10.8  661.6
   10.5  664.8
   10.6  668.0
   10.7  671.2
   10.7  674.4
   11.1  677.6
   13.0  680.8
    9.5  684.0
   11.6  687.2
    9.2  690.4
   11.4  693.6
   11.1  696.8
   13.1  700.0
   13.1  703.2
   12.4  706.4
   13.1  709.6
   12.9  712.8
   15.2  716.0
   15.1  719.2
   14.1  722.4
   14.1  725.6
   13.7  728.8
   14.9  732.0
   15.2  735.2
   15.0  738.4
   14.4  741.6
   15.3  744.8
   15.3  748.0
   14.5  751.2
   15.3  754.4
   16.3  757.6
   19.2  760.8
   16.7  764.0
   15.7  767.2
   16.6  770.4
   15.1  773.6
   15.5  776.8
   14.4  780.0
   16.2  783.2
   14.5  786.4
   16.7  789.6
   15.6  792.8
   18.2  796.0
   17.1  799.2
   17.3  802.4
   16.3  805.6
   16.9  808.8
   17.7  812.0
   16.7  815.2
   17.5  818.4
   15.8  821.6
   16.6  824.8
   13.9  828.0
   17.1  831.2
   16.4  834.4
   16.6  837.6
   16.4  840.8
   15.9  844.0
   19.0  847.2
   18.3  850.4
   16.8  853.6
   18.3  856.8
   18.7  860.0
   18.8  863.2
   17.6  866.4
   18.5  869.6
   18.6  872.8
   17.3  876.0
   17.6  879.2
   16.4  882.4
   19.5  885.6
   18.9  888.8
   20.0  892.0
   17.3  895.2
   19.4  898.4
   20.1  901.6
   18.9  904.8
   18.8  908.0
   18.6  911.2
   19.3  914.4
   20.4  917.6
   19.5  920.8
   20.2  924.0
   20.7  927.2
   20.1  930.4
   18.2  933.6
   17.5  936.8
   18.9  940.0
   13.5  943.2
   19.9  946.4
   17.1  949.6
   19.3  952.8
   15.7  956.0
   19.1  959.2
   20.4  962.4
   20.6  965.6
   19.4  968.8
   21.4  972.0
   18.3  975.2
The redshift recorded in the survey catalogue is 0.60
